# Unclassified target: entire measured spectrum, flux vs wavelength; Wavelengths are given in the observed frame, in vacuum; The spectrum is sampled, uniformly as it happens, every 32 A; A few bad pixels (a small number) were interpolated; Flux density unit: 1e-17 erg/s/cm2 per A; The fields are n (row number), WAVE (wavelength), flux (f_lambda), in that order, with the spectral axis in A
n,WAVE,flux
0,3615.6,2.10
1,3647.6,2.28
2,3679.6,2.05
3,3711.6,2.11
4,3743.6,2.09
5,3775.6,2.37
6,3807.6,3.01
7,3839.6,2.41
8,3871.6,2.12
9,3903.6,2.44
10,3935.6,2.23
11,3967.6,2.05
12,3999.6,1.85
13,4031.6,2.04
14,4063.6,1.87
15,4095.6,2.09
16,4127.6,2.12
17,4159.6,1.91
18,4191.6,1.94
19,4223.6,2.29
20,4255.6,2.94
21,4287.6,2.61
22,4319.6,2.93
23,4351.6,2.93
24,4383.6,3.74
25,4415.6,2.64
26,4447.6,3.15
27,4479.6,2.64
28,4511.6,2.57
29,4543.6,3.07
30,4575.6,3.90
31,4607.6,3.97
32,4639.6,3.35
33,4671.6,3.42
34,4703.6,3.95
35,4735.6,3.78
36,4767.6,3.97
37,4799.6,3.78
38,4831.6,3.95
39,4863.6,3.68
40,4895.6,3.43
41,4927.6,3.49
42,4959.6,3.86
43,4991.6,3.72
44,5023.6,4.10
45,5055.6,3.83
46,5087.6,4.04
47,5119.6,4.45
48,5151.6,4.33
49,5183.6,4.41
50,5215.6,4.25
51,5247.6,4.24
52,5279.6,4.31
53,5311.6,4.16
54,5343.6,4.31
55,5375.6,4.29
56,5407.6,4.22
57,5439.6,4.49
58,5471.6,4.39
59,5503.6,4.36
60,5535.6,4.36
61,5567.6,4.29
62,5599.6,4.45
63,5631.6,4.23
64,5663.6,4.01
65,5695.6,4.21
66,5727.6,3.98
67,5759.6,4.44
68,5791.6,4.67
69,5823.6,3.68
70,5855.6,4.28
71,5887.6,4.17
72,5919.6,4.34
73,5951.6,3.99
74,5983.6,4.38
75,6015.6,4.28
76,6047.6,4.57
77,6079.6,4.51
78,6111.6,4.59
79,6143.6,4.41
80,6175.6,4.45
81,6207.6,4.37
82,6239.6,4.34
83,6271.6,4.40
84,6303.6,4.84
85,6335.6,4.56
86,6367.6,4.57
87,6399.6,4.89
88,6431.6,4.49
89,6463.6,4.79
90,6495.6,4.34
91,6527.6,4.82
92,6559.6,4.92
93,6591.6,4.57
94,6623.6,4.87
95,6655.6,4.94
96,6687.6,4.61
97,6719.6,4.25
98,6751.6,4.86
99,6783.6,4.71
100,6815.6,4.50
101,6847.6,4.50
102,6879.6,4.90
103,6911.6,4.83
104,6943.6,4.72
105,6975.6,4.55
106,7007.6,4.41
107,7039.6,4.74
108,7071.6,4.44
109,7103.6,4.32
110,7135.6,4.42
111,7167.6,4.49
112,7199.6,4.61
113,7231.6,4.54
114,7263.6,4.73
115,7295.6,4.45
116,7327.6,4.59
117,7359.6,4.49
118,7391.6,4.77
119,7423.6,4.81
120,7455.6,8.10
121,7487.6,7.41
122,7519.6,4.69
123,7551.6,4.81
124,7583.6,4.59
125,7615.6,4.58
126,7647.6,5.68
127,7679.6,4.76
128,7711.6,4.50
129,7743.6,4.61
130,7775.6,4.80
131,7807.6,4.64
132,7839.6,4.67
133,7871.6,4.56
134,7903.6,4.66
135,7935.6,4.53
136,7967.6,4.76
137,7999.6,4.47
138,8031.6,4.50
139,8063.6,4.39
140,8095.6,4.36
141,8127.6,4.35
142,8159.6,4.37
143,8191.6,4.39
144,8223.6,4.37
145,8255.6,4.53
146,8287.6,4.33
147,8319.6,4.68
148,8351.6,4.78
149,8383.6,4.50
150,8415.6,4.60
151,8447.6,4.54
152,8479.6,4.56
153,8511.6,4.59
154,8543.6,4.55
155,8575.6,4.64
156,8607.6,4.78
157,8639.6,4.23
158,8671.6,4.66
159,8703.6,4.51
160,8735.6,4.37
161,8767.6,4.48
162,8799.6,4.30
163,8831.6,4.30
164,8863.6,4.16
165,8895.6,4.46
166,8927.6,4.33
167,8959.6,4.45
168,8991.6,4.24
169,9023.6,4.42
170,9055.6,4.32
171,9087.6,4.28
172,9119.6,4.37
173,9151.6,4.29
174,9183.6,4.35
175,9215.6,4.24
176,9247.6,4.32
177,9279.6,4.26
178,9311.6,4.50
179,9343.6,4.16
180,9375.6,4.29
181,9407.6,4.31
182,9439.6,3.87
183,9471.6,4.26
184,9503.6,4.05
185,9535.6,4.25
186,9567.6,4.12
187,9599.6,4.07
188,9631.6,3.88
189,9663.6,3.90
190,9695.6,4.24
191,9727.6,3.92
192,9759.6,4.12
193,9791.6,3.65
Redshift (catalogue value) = 0.14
